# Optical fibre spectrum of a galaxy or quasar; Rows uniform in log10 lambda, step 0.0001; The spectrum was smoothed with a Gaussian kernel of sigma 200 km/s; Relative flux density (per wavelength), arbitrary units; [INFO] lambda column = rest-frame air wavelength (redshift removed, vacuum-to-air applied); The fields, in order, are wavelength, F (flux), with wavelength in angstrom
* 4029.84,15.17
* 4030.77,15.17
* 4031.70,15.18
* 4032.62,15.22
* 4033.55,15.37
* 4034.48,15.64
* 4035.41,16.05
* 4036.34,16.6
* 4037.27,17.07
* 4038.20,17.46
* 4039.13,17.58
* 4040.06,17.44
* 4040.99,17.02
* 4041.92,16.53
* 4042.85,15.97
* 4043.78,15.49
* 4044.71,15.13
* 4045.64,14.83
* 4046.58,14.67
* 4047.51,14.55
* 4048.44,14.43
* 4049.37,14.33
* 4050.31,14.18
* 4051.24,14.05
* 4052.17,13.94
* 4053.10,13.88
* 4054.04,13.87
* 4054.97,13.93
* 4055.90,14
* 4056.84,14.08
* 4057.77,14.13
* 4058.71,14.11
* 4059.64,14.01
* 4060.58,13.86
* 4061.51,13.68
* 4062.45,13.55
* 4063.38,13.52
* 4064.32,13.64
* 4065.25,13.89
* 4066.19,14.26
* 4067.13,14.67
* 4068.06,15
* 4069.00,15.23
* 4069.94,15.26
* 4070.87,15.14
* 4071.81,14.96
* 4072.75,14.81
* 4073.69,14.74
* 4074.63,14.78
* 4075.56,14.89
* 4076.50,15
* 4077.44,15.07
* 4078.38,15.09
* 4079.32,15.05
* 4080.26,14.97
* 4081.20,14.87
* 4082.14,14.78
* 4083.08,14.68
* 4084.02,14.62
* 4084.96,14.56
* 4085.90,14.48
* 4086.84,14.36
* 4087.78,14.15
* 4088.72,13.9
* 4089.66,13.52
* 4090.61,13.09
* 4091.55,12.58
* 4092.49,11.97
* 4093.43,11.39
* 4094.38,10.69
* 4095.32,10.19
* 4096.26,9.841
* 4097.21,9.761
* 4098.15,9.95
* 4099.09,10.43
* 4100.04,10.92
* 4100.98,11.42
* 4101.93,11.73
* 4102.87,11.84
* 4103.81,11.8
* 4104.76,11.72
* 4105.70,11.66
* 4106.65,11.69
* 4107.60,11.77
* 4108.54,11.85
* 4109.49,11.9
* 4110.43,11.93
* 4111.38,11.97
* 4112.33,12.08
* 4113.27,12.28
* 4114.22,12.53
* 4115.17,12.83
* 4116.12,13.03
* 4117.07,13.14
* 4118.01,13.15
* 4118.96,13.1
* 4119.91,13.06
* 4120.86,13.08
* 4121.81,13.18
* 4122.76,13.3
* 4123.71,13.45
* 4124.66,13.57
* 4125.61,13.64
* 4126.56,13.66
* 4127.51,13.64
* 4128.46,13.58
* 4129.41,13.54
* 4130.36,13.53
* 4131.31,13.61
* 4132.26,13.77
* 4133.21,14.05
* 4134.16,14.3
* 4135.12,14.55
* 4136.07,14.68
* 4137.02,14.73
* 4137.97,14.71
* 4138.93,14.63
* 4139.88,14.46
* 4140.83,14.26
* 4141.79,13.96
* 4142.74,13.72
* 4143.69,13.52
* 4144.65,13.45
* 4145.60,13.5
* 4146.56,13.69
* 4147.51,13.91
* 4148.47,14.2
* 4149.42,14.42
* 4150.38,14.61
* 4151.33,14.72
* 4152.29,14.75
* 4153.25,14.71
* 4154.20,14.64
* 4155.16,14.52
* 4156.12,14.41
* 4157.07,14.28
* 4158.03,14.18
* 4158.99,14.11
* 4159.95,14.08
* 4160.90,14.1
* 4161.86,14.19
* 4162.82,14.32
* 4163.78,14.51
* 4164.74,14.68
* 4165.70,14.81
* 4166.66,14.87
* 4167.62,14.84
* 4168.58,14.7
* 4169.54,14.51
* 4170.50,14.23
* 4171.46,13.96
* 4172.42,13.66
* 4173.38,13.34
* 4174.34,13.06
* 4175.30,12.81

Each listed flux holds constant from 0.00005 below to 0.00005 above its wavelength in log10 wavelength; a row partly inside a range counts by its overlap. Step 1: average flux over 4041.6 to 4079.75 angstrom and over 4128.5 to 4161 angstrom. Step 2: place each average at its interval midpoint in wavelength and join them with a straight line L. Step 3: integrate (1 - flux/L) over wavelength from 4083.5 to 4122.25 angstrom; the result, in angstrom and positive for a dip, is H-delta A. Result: 5.6 angstrom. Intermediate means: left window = 14.5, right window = 14.2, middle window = 12.3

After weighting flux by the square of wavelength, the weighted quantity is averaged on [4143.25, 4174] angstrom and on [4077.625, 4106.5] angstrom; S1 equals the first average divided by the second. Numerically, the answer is 1.2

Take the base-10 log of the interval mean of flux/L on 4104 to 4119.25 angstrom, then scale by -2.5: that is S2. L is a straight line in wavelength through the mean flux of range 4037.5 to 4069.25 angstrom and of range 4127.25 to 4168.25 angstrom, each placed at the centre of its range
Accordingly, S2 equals 0.18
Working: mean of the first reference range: 14.7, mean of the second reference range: 14.2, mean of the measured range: 12.3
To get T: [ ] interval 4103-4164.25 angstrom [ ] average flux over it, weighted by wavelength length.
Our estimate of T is 13.6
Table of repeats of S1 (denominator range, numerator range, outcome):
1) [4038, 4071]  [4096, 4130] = 0.86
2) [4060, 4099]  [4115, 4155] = 1.04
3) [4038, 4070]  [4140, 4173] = 1.02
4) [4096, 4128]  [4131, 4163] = 1.18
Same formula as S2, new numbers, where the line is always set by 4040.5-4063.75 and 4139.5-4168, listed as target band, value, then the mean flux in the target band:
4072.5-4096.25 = 0.04 mag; 13.8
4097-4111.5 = 0.25 mag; 11.4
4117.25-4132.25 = 0.07 mag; 13.4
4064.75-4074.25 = -0.03 mag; 14.8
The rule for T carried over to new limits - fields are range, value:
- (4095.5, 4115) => 11.5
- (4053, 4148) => 13.4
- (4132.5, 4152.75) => 14.2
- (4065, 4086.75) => 14.8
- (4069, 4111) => 13.1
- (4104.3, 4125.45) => 12.6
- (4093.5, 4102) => 10.5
